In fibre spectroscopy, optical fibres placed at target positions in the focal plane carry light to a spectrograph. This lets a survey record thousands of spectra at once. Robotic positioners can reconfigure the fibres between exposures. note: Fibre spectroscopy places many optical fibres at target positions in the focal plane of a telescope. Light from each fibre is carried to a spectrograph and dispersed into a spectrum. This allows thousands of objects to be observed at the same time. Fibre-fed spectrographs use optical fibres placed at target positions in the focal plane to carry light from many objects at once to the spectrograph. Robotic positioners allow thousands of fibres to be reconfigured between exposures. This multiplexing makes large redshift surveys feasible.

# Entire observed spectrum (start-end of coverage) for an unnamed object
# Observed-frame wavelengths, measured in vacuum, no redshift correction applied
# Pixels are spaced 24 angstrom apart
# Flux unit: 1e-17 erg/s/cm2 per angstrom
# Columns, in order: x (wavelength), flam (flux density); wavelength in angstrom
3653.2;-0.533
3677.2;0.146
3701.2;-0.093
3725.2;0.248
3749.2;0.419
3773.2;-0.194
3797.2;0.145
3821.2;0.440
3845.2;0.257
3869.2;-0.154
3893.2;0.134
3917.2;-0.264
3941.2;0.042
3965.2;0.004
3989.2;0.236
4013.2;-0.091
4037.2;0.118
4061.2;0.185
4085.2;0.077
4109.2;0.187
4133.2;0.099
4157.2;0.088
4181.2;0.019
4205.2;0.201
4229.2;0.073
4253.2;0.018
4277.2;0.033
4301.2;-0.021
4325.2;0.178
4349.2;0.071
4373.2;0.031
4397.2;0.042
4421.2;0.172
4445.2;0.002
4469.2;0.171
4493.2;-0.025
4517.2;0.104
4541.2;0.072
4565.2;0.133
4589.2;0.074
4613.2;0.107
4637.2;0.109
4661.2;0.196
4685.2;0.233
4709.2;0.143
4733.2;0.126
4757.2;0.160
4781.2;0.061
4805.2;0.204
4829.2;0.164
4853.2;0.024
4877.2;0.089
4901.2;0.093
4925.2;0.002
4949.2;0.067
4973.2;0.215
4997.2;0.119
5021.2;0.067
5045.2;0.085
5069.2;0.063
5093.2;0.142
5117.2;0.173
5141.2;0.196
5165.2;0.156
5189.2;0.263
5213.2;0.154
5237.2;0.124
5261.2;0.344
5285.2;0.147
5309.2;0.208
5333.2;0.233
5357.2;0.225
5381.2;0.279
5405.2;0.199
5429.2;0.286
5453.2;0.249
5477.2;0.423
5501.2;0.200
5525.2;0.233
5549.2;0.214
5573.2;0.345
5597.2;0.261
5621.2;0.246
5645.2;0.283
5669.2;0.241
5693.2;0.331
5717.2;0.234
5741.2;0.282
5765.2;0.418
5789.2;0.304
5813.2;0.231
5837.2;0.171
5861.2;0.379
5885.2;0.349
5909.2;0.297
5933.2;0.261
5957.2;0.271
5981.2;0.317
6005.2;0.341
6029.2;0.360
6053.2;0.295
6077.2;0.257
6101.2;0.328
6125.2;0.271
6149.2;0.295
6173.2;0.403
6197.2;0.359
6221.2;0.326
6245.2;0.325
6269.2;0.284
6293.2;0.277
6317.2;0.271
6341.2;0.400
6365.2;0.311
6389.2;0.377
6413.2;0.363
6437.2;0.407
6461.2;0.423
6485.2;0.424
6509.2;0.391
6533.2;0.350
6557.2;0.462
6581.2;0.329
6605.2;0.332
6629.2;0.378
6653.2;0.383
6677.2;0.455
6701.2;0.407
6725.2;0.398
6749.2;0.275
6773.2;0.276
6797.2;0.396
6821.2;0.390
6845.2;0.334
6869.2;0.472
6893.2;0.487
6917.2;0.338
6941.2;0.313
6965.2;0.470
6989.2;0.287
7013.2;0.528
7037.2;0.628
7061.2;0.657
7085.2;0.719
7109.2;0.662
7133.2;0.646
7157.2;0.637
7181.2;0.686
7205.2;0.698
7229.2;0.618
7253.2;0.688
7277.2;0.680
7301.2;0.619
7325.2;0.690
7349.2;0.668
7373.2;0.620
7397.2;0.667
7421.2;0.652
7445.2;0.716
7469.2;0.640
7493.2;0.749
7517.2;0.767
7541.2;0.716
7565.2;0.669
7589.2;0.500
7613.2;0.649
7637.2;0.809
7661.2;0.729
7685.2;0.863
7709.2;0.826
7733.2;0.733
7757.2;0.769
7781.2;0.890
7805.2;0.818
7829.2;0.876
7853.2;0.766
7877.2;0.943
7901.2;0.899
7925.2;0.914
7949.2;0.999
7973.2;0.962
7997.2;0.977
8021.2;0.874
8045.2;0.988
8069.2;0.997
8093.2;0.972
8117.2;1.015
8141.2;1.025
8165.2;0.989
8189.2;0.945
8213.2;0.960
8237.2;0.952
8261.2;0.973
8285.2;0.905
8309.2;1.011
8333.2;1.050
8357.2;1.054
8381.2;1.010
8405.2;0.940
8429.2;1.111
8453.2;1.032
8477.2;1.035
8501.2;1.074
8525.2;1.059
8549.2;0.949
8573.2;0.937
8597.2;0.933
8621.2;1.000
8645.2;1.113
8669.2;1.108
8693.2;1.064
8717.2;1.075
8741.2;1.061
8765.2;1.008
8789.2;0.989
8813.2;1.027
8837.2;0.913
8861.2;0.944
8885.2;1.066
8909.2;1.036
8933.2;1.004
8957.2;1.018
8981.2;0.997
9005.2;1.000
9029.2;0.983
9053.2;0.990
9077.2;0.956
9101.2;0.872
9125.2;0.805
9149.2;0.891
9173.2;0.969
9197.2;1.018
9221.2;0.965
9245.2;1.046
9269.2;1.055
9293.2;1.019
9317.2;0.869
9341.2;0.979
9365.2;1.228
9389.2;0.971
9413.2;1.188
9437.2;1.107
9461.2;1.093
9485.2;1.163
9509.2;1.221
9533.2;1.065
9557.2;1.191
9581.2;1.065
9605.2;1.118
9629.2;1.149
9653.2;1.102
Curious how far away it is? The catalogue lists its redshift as 0.76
